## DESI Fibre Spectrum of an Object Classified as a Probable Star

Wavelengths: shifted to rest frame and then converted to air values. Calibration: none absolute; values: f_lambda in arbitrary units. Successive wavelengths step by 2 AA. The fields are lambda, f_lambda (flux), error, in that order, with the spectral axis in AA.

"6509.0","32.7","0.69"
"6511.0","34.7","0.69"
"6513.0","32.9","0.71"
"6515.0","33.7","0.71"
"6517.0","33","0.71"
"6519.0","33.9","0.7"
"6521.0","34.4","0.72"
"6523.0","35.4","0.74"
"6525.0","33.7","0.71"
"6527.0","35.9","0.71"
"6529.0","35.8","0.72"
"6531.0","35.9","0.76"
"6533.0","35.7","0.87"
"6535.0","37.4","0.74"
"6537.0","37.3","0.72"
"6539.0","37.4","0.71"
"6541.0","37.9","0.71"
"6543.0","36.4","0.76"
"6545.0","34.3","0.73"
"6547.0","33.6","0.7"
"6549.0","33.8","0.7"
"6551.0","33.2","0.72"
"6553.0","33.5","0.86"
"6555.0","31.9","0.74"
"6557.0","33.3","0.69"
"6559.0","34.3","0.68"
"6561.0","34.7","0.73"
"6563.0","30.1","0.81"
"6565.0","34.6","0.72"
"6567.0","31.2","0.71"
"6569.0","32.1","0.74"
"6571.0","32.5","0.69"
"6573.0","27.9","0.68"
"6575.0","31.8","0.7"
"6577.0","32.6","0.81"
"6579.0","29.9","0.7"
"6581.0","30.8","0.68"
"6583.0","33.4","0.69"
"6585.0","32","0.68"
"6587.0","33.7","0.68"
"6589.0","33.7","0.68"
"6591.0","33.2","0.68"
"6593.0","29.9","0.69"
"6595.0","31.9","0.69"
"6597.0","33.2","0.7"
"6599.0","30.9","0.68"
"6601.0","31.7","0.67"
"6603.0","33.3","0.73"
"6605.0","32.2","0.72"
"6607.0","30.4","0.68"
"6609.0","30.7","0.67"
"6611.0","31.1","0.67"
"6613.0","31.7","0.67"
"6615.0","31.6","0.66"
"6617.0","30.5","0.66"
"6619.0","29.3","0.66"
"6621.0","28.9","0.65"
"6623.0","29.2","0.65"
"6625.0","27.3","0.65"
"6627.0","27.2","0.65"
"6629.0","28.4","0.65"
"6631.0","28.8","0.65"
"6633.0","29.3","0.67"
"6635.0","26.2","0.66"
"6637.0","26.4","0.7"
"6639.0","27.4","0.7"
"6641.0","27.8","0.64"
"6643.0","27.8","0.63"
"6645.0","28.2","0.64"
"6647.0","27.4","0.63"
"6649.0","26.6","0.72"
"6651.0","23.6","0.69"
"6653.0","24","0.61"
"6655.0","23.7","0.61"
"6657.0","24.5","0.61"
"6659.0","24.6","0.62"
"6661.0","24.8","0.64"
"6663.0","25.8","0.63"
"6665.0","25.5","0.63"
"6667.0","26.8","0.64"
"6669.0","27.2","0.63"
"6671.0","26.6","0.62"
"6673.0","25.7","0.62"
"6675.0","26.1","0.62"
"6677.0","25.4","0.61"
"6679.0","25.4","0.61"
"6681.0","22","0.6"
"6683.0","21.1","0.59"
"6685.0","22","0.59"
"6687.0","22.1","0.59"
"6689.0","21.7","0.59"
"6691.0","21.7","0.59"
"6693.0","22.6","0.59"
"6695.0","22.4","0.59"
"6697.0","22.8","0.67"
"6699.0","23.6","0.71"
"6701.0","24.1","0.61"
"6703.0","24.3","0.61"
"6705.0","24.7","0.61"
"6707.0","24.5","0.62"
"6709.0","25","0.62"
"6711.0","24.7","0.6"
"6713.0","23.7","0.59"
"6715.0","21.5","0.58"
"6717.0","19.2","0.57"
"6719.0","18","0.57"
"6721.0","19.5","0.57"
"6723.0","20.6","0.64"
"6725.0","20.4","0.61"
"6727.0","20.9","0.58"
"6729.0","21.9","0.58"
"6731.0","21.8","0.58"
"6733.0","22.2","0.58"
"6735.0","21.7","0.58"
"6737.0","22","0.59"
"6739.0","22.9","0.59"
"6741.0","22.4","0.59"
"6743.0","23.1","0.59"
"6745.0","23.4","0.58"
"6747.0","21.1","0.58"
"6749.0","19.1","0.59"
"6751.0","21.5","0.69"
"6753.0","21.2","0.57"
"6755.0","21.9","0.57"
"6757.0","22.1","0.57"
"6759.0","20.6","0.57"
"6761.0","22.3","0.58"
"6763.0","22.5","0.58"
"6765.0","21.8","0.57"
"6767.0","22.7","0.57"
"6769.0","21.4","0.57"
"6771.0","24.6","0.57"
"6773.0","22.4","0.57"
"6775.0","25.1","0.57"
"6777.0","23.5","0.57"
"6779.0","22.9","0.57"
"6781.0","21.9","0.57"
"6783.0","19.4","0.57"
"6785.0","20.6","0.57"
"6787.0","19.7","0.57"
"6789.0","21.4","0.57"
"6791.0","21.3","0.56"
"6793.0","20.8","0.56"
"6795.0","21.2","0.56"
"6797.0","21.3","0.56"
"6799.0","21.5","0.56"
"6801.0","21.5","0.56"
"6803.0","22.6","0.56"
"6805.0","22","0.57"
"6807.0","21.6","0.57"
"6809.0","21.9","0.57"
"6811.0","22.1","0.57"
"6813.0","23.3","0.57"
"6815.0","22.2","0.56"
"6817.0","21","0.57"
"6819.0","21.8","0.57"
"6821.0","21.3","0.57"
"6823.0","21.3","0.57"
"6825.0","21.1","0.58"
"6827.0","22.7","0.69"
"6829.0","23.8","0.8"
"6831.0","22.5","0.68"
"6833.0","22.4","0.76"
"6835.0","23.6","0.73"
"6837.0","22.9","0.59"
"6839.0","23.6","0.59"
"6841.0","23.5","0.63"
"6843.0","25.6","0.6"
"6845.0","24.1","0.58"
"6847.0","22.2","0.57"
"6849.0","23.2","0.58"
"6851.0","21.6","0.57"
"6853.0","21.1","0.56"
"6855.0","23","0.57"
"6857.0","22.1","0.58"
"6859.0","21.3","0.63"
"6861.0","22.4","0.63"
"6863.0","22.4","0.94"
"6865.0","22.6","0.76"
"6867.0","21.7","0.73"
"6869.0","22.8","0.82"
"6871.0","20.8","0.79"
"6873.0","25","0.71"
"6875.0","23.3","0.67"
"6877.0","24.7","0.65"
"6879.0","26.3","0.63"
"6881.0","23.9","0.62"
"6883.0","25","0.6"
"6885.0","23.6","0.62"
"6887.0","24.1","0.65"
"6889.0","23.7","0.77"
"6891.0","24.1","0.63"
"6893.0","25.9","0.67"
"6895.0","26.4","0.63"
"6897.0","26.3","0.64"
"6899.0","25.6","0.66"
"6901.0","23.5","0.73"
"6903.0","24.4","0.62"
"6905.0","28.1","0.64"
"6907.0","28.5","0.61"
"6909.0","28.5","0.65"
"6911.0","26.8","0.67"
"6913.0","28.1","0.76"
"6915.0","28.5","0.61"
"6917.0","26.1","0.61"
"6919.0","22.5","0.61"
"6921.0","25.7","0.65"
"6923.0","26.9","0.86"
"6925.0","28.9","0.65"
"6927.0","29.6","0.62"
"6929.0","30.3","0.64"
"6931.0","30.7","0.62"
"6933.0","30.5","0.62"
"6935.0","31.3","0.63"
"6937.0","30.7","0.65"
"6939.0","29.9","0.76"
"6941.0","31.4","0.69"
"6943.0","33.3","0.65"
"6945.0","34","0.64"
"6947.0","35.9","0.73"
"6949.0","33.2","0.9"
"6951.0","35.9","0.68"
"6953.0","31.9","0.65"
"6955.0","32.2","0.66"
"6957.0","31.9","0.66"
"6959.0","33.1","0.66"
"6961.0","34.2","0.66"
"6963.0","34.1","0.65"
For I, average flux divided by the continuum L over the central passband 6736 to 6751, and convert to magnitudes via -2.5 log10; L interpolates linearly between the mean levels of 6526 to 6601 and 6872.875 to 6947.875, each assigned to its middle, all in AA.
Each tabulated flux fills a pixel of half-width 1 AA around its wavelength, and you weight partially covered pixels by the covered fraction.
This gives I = 0.35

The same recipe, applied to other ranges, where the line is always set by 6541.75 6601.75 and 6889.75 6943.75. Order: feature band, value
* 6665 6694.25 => 0.28 mag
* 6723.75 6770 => 0.35 mag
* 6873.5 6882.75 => 0.15 mag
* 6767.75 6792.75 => 0.33 mag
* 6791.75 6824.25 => 0.33 mag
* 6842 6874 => 0.26 mag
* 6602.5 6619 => 0.03 mag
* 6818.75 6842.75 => 0.27 mag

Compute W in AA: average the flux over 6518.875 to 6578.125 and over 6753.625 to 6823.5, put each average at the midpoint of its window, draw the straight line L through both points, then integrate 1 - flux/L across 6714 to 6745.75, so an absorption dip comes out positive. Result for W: 4.5 AA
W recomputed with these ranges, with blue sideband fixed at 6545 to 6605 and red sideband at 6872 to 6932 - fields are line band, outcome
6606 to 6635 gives 1.9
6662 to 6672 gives 1.4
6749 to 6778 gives 6.6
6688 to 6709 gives 4.7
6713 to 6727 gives 4.5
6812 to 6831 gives 3.9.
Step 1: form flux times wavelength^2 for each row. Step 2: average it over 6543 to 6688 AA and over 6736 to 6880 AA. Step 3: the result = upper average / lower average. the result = 0.81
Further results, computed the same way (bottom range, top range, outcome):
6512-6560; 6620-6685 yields 0.78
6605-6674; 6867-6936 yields 1.02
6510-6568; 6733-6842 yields 0.69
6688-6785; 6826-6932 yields 1.16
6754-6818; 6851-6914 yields 1.14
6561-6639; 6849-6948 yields 0.93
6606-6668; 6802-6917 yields 0.92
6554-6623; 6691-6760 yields 0.72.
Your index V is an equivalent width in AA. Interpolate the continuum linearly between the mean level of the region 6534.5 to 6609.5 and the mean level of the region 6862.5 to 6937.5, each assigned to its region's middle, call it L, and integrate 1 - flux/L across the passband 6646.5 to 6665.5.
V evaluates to 3.8 AA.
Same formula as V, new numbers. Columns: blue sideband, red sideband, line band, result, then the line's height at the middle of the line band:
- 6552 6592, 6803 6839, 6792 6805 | 0.9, 23.2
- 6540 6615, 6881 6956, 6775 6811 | 10.0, 29.9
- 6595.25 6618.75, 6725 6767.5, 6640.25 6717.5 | 6.1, 26.5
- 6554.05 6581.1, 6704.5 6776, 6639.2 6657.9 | 0.9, 27.3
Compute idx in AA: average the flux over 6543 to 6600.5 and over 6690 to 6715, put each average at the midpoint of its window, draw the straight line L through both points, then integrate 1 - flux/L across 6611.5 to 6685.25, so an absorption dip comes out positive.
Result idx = 1.6 AA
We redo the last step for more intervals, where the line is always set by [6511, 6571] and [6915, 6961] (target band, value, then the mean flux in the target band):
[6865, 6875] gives 2.8 AA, 22.6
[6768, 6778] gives 2.7 AA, 23.4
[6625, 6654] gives 5.5 AA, 27.1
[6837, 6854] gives 4.6 AA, 23.1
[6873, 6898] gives 5.2 AA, 24.8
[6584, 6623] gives 2.6 AA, 31.5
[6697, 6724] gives 8.4 AA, 22.6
